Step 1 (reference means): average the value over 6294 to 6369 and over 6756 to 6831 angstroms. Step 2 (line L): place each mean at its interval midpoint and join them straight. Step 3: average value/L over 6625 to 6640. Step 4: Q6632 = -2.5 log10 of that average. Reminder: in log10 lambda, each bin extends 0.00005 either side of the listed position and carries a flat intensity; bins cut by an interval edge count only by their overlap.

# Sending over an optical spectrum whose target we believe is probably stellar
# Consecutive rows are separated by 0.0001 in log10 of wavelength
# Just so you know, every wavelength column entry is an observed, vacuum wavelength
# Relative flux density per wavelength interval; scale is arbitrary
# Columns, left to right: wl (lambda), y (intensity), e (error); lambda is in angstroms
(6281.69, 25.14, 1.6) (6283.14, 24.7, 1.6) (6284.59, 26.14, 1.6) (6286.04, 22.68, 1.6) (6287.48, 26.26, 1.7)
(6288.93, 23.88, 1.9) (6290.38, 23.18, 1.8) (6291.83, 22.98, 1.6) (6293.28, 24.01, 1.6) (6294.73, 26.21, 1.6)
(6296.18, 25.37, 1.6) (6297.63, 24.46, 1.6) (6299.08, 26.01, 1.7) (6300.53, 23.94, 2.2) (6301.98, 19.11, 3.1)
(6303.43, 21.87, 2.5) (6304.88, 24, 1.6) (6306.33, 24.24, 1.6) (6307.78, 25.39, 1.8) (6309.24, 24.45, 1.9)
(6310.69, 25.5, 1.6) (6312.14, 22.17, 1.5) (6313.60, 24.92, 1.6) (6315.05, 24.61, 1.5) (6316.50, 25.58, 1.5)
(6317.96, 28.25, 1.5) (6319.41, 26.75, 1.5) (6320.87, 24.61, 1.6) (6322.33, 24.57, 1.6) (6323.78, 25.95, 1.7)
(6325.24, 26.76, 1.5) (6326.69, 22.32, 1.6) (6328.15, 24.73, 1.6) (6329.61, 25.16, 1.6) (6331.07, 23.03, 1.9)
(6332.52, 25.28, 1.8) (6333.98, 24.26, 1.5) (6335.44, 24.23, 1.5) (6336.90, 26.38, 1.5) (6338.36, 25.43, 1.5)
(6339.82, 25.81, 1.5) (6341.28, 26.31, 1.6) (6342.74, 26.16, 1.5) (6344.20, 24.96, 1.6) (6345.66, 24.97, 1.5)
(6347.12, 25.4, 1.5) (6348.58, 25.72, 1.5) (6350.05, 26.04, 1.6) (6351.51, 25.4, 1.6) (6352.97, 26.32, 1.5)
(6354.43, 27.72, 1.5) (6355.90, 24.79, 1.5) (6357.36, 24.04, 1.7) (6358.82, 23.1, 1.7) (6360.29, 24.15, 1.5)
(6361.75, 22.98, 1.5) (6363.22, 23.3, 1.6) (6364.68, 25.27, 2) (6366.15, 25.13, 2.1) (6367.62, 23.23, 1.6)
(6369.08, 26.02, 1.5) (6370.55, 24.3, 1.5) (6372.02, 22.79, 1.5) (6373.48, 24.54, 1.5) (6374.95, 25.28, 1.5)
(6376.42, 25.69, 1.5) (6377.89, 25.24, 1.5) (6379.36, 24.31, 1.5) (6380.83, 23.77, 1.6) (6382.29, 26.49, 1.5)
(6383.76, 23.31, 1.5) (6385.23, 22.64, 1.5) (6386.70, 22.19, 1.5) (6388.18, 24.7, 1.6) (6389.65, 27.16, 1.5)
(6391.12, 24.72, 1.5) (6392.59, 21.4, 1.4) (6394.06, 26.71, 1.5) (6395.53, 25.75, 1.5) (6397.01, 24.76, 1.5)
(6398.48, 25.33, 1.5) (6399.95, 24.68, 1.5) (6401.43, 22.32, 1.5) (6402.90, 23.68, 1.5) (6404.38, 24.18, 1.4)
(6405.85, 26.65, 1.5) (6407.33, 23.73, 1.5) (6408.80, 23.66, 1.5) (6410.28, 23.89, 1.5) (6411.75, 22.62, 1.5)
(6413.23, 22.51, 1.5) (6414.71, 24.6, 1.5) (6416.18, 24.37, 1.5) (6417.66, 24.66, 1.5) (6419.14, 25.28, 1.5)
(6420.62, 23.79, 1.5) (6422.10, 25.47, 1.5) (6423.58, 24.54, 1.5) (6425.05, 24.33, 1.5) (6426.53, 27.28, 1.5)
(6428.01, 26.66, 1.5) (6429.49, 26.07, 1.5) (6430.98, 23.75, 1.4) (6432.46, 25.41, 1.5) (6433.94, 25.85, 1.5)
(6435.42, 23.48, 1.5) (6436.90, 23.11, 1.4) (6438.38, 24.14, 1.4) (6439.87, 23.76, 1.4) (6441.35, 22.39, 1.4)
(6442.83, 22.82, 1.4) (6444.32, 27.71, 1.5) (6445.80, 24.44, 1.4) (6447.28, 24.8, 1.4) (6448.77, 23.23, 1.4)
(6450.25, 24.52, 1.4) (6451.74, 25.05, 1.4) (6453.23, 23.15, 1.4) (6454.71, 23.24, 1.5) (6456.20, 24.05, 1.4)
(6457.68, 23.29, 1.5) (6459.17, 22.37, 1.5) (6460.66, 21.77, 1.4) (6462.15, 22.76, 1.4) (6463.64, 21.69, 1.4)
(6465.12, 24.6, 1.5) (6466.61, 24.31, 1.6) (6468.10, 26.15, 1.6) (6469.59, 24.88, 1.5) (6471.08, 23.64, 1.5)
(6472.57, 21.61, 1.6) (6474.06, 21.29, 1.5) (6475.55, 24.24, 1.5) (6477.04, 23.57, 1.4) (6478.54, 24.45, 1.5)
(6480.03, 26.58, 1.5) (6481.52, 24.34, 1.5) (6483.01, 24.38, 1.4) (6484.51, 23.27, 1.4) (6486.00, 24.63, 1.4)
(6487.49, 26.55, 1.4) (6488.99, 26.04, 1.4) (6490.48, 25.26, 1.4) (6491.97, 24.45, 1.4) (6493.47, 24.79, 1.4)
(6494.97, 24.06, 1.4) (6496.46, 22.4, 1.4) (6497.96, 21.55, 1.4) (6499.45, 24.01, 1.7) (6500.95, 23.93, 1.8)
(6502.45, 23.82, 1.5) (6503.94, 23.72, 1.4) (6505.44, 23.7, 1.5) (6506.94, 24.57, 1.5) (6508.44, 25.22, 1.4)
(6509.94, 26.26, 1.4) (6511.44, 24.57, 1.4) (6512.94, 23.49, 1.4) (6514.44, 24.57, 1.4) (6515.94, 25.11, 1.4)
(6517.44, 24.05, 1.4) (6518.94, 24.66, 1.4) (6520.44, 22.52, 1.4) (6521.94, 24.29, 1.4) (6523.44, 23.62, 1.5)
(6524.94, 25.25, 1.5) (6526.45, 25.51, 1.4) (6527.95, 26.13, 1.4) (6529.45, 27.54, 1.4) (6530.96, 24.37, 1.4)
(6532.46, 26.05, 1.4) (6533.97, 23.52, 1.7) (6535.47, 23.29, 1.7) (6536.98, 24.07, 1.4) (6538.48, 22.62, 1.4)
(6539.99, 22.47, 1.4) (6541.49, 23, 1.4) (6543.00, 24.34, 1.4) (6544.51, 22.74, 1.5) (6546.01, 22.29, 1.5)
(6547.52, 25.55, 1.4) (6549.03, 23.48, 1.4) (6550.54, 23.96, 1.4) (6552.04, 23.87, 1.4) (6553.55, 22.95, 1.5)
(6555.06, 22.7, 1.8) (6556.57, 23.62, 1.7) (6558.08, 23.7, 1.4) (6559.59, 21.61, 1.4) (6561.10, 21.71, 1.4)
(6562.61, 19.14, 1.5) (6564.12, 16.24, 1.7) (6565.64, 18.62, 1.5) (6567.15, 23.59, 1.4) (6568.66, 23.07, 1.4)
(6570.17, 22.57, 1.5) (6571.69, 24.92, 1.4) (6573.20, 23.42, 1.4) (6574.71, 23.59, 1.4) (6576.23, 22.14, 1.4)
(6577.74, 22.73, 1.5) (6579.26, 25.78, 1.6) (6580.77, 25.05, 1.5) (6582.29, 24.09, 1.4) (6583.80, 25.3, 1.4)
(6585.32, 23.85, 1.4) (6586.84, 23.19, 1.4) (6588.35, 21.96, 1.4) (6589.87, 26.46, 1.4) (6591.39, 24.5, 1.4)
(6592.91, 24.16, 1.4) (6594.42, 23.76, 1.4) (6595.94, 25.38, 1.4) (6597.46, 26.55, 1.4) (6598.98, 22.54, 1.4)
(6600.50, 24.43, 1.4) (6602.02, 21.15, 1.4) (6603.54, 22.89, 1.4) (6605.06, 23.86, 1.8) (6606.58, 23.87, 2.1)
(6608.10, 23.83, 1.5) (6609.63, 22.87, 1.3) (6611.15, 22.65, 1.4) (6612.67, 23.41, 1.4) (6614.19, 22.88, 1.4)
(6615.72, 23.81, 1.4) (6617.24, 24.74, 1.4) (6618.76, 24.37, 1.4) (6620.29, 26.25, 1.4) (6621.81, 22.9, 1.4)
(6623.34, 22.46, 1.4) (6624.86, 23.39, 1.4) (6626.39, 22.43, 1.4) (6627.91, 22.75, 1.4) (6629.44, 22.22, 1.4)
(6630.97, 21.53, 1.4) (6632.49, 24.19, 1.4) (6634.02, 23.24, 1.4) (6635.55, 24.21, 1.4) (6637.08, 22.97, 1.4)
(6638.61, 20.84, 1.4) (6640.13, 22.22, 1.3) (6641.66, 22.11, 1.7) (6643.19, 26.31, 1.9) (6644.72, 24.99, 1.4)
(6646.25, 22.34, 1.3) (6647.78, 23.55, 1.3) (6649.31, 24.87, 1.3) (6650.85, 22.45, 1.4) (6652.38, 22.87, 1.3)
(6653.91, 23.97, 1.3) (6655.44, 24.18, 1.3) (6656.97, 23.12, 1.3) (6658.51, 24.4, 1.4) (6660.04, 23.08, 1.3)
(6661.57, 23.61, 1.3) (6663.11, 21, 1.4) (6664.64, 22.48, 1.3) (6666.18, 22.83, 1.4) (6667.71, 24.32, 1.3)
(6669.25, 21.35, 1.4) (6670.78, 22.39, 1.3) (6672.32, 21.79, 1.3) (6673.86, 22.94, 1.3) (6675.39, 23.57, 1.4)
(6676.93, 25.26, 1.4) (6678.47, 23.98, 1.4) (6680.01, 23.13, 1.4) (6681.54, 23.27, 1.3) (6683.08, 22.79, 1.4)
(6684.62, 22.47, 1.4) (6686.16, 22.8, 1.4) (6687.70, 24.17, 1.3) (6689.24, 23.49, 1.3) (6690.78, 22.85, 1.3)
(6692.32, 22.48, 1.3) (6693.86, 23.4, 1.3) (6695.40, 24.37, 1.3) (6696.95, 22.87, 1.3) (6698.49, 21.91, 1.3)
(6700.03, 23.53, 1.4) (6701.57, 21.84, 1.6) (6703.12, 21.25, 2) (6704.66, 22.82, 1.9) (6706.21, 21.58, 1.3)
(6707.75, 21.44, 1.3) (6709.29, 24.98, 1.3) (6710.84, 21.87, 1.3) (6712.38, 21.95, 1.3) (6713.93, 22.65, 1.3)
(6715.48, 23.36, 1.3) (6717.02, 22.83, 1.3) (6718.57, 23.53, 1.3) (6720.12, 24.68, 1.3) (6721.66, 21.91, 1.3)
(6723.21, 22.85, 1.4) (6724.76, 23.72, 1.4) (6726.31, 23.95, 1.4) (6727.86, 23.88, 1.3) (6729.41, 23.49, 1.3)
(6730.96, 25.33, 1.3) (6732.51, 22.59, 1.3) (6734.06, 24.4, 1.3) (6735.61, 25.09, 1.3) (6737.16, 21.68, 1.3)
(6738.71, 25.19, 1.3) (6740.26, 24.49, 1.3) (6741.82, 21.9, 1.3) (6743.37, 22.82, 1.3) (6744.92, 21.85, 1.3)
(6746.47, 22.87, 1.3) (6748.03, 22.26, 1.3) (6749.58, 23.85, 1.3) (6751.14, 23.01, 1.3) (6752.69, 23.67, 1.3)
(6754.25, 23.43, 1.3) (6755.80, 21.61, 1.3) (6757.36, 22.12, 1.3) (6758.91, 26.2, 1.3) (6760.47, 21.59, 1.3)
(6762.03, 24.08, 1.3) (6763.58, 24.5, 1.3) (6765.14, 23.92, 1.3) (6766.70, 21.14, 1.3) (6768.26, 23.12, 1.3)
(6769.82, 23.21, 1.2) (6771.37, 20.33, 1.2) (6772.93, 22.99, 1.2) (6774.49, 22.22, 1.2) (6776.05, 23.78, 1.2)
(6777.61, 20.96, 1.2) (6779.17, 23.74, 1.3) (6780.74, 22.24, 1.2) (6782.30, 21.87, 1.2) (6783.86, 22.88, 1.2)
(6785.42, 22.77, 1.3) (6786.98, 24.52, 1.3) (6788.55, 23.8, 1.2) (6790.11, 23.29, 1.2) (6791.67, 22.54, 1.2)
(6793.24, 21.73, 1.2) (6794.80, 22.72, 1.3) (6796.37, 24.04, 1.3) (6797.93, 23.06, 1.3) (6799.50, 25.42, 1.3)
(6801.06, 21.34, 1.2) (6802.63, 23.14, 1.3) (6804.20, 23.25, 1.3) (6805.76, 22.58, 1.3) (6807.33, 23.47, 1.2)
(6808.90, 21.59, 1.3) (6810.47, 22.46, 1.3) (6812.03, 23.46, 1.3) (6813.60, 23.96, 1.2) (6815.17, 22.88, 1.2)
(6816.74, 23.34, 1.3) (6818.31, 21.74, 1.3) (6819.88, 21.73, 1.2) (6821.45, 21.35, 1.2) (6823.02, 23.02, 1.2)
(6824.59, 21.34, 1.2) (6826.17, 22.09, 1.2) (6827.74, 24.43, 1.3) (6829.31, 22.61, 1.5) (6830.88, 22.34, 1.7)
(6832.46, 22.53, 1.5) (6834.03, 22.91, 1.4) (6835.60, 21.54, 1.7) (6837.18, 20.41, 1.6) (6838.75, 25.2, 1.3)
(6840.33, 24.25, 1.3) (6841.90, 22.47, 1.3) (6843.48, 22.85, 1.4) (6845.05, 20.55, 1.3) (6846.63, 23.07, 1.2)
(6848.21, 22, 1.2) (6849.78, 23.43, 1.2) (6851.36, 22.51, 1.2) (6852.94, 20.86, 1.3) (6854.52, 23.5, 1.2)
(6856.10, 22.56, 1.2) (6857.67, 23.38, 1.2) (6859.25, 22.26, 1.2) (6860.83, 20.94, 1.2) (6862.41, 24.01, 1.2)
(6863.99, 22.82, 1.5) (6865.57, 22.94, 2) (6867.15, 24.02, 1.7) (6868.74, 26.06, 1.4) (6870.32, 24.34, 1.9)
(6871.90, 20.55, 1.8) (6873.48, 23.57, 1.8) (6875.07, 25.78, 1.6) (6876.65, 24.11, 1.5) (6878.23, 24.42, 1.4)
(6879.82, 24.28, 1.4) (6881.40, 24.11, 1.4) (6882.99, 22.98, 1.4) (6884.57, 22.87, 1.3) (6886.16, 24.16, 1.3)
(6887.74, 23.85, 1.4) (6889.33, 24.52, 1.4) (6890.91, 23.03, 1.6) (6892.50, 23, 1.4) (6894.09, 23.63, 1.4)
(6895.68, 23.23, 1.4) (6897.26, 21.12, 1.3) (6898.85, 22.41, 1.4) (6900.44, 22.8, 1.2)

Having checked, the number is 0.039 mag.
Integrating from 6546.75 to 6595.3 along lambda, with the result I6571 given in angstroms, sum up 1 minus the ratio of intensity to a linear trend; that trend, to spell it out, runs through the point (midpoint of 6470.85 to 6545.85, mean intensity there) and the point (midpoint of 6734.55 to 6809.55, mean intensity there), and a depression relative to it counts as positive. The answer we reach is 1.5 angstroms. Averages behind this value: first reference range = 24.2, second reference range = 23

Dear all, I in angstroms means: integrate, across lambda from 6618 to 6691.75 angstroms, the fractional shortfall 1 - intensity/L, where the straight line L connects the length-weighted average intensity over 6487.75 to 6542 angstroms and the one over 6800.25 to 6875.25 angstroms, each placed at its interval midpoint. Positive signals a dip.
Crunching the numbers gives 1.31 angstroms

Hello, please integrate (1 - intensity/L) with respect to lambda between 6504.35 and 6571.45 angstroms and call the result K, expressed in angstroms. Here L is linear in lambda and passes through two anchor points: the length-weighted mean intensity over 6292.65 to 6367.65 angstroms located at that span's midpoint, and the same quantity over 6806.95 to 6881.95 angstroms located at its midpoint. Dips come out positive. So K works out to 1.4 angstroms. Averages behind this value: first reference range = 24.8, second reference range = 22.9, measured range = 23.6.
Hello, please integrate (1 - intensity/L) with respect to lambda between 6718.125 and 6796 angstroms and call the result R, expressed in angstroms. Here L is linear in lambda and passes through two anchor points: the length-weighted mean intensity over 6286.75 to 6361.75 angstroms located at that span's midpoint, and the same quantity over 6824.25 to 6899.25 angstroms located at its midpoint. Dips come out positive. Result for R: 0.9 angstroms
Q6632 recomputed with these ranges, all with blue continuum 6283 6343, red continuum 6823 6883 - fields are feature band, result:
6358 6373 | 0.02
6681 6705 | 0.03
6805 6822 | 0.02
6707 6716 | 0.04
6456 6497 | 0.01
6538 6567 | 0.07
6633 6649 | 0.02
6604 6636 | 0.01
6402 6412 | 0.01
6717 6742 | -0.01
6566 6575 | 0.03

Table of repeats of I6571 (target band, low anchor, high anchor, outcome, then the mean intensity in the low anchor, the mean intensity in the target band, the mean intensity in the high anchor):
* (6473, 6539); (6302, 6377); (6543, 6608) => -1.7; 24.8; 24.4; 23.3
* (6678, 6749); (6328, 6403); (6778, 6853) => 0.3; 24.8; 23.1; 22.7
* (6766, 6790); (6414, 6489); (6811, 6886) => 0.5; 24.3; 22.7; 23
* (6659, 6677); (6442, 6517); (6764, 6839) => 0.4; 24.1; 22.8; 22.7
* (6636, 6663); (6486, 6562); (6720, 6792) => 0.2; 24.1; 23.4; 23.1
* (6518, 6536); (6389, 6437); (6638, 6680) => -0.6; 24.6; 24.7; 23.2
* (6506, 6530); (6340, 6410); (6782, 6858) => -0.7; 24.7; 24.8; 22.8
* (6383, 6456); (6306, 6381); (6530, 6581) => -0.3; 25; 24.4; 23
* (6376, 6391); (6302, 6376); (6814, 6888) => 0.1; 24.8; 24.5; 23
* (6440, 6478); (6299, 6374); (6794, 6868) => 0.9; 24.8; 23.7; 22.7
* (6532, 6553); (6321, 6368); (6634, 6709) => 0.2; 25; 23.6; 23.1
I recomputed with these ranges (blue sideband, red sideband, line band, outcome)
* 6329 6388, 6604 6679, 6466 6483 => 0.0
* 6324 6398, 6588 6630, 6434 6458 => 0.4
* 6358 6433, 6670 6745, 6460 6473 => 0.3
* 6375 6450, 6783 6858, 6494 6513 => 0.1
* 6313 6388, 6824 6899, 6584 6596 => -0.1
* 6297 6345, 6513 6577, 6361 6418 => 0.1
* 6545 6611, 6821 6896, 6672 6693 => 0.0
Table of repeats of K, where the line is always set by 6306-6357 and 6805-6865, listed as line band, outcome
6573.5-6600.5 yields -0.3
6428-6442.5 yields 0.2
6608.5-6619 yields 0.1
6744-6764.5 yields -0.1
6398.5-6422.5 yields 0.7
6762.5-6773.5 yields 0.1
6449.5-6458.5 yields 0.3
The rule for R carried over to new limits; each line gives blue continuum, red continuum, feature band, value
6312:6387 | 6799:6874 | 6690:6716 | 0.8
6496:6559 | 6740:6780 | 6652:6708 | 0.7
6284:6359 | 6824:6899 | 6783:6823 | 0.6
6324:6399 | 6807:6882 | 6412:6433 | -0.2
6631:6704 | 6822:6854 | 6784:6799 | -0.3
